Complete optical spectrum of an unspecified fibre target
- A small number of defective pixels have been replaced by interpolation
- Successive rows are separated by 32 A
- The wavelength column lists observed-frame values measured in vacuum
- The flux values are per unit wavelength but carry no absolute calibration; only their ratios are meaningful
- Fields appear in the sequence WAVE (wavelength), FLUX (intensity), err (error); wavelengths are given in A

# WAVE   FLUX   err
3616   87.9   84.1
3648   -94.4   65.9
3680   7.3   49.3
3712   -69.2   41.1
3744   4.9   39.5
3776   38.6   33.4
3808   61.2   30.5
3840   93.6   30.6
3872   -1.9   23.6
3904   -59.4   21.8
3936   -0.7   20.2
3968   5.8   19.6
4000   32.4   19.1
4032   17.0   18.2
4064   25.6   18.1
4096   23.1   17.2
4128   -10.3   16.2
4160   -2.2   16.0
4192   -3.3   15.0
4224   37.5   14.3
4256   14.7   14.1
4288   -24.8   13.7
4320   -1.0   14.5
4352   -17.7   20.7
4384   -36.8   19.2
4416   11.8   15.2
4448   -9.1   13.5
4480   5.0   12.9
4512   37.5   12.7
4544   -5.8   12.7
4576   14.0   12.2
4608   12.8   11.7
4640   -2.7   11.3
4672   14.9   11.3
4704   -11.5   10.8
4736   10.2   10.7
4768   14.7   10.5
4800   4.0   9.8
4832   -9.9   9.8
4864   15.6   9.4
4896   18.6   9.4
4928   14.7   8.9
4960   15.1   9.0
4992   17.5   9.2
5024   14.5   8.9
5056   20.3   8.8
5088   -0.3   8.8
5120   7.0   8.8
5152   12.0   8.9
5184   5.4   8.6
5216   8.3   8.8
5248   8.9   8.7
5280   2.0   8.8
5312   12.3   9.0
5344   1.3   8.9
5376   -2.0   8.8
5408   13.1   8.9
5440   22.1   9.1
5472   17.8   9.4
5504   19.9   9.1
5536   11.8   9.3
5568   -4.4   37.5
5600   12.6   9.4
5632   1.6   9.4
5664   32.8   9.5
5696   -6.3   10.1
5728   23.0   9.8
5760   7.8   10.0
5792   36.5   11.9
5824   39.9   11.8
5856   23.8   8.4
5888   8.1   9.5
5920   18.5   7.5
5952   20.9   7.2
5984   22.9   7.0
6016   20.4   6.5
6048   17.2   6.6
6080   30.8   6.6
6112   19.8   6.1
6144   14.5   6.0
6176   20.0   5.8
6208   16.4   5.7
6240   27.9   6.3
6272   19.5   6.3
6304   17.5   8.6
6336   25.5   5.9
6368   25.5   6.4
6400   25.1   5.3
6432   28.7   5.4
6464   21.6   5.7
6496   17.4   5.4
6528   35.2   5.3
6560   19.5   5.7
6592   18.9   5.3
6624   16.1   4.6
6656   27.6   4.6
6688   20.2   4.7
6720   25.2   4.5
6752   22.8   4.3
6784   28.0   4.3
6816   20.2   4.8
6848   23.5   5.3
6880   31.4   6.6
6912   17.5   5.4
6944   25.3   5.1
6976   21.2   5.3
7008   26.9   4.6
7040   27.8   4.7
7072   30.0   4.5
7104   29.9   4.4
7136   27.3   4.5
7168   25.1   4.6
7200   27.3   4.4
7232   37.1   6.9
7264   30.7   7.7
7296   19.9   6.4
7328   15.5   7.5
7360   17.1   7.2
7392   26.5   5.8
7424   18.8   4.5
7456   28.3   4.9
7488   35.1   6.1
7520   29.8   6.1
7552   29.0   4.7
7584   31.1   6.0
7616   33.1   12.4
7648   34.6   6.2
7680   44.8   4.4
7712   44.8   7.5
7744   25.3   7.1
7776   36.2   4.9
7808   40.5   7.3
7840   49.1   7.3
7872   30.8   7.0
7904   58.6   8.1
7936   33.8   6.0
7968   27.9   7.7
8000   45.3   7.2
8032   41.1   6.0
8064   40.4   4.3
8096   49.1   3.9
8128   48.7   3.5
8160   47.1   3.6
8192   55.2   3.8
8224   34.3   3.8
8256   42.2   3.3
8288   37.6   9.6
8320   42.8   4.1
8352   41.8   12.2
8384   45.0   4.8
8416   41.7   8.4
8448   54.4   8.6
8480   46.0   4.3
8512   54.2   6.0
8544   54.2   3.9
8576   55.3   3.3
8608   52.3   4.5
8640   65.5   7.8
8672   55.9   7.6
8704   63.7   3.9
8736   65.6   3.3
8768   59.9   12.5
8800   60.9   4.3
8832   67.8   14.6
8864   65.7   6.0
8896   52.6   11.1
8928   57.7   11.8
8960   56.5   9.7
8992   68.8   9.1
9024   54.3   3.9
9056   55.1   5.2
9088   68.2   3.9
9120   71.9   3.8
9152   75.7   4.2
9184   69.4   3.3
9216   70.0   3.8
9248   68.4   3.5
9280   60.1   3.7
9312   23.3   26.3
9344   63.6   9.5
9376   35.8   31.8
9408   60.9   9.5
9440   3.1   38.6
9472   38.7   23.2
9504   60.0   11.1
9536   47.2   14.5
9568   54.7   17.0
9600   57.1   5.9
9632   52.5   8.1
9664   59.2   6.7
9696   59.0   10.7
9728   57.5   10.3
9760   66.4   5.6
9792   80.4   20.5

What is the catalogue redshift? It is 0.91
